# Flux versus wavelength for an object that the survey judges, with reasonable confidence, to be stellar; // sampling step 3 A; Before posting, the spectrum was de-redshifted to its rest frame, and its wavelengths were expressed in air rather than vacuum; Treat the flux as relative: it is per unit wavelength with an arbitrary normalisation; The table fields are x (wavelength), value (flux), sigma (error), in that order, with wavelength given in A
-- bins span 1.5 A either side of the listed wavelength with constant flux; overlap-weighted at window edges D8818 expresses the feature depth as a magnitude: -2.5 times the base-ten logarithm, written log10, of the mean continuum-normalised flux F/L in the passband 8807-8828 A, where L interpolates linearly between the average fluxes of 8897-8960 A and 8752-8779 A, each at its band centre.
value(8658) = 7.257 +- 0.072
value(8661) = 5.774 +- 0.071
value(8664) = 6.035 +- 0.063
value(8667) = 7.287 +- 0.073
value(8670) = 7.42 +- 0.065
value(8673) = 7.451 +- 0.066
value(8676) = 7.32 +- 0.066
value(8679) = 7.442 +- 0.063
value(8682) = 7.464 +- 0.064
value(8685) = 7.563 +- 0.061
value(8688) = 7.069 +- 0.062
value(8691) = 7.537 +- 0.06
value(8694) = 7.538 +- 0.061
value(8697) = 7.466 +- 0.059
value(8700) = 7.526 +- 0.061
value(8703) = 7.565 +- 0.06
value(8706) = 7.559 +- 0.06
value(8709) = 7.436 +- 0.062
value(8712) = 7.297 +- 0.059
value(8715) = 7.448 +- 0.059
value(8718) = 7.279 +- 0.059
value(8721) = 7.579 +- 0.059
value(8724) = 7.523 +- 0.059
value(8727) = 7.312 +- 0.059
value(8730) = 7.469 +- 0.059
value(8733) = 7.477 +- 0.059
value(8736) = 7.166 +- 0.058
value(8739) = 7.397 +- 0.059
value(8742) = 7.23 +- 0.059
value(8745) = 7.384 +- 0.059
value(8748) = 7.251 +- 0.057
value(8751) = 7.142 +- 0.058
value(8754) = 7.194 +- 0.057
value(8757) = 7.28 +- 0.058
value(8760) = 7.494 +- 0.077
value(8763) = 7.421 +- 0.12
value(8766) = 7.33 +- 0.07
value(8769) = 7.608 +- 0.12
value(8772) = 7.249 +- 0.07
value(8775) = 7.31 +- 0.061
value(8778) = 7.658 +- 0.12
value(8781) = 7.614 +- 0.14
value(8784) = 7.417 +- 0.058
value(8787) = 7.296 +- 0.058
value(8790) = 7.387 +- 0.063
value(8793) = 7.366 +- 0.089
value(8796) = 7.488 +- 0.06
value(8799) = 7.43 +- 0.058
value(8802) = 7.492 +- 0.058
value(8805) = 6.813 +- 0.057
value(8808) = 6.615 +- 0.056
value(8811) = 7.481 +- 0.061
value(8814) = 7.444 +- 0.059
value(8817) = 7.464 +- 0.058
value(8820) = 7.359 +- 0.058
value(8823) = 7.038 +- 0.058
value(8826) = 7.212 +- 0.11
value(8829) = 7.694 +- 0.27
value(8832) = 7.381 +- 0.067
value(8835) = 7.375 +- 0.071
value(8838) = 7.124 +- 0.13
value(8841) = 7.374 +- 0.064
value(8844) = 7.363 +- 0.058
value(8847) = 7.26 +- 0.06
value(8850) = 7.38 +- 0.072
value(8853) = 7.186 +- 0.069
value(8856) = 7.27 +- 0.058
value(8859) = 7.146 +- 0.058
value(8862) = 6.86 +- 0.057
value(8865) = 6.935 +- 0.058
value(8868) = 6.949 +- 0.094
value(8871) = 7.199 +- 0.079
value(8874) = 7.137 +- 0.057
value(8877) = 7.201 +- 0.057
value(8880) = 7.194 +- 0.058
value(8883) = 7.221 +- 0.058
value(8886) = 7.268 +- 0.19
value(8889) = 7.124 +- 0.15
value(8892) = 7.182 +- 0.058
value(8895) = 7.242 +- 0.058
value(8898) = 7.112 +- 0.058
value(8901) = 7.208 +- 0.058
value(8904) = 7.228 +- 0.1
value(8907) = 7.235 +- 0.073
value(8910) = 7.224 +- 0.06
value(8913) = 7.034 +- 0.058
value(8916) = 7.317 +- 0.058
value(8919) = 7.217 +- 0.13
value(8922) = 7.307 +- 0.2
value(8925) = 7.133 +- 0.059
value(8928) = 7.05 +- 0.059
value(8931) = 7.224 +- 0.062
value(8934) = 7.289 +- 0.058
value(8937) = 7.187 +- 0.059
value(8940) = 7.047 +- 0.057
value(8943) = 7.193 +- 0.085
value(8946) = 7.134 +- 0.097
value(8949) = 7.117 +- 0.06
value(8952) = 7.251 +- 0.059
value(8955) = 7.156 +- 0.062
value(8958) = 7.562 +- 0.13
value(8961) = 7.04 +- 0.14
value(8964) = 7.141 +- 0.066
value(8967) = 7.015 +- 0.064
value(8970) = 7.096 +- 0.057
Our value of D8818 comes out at 0.01 mag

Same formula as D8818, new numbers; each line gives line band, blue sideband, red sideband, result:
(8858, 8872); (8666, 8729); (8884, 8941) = 0.04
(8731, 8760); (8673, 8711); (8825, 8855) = 0.02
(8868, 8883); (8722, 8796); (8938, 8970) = 0.01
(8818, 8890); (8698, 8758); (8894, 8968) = 0.01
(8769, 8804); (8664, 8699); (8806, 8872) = -0.02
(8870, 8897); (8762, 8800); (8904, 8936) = 0.01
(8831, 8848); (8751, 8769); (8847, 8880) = -0.02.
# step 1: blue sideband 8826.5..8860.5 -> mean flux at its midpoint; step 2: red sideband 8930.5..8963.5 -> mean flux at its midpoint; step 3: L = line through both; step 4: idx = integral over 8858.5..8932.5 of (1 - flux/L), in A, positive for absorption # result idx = 1.0 A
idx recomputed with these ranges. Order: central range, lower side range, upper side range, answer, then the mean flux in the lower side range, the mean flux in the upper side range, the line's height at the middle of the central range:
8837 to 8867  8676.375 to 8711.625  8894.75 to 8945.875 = 0.34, 7.46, 7.19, 7.27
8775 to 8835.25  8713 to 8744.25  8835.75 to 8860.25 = -0.32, 7.39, 7.27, 7.31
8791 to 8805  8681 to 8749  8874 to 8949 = -0.11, 7.42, 7.19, 7.32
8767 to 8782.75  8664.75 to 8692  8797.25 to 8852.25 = -0.36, 7.35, 7.29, 7.31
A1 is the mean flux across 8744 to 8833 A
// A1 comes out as 7.34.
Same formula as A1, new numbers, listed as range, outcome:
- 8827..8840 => 7.39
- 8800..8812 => 7.1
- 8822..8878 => 7.22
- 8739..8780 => 7.36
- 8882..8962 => 7.2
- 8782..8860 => 7.31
